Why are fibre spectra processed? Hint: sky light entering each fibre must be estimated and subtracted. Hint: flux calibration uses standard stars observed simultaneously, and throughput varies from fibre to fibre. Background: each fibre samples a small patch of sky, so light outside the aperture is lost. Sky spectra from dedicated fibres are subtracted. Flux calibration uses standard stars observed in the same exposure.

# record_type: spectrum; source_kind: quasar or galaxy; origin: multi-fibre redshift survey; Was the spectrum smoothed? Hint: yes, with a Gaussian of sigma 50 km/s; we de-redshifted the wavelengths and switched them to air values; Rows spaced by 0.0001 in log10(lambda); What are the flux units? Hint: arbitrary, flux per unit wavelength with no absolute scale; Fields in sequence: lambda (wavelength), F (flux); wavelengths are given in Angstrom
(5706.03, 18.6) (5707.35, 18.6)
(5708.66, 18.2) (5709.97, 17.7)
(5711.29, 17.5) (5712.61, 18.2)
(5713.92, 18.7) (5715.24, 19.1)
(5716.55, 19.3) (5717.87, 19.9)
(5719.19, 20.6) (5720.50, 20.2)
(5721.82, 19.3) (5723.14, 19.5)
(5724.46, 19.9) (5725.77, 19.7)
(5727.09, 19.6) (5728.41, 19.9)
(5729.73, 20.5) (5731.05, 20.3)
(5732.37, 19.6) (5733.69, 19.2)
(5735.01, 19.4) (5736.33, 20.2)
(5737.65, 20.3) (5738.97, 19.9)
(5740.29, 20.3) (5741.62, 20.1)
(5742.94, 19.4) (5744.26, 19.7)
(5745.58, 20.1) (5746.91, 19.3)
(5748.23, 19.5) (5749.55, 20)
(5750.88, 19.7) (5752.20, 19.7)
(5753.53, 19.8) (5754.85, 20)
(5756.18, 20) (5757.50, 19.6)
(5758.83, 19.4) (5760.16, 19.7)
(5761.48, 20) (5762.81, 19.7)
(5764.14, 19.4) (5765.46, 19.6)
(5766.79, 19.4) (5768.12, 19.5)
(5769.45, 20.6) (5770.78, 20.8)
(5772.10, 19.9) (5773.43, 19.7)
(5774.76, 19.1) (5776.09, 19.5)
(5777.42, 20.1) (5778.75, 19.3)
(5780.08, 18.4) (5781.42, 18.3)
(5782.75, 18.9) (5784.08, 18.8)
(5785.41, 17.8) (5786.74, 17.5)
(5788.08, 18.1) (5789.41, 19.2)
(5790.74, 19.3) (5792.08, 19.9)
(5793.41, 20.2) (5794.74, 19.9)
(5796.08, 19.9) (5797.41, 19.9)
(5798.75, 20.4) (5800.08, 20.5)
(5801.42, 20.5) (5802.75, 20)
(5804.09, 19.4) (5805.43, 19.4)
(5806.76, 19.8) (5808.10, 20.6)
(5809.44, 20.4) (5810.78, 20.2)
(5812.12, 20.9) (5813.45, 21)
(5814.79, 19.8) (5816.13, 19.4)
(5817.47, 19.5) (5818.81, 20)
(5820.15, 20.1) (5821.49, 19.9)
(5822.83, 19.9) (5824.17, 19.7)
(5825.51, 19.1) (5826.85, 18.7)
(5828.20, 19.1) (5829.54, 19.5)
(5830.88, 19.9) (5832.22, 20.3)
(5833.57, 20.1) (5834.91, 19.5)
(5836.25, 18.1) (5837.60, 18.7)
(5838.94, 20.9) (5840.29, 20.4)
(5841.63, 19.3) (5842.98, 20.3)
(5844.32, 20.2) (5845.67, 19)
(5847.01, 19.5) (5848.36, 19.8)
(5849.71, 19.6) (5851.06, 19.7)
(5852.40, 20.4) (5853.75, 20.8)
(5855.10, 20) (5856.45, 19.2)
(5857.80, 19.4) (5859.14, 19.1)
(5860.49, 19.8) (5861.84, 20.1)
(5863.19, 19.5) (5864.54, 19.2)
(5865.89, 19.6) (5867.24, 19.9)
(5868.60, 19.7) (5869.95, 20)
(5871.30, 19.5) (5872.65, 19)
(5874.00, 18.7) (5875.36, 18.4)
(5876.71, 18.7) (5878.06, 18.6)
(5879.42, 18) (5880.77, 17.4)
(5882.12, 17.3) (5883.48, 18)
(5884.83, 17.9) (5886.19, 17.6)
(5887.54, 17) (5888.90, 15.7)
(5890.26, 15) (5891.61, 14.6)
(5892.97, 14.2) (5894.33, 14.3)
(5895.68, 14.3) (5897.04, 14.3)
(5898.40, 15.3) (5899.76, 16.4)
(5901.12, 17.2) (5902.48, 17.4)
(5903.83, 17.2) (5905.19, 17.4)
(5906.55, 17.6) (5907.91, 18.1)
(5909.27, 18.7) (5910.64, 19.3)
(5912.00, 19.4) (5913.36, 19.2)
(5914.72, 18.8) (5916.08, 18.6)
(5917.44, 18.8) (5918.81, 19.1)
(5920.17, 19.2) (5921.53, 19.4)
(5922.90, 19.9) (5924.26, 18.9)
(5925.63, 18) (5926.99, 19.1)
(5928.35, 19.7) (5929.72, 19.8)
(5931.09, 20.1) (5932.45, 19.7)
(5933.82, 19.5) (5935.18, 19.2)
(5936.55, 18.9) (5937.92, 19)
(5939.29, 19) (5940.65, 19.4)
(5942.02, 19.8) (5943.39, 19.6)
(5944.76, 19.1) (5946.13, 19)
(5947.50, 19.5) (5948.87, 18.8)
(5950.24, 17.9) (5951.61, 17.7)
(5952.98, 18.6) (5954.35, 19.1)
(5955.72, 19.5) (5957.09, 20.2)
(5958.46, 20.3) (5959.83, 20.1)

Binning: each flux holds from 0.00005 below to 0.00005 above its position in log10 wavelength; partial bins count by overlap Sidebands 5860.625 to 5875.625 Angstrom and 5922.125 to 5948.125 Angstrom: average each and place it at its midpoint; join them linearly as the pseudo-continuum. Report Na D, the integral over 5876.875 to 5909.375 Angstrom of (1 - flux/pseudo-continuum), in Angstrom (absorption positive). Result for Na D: 4.6 Angstrom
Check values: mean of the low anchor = 19.4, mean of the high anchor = 19.3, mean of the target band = 16.6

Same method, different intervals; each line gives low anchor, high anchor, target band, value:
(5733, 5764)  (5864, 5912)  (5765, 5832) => -2.42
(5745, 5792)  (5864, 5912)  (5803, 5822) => -1.34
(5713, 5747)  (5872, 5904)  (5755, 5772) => -0.61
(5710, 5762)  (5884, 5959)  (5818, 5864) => -2.11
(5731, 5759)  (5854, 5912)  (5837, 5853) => -1.24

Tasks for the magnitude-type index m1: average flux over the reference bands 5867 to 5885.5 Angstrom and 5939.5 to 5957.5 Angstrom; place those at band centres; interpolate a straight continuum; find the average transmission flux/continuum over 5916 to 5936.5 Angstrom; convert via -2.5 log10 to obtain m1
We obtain -0.02 mag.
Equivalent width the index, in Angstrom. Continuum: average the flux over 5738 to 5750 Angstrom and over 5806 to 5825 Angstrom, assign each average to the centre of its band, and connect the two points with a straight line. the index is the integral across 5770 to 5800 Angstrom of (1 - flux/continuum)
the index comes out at 0.9 Angstrom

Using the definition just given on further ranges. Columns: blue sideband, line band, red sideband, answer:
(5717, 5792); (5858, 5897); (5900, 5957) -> 2.53 Angstrom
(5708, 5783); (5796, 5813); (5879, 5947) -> -1.02 Angstrom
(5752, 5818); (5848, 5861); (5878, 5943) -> -0.74 Angstrom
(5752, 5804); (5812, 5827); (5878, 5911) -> -1.06 Angstrom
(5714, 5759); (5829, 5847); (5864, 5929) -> -1.07 Angstrom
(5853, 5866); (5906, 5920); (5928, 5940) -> 0.51 Angstrom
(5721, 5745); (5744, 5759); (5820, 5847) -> 0.03 Angstrom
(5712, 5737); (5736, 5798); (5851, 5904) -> -1.24 Angstrom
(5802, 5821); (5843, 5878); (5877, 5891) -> -2.65 Angstrom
